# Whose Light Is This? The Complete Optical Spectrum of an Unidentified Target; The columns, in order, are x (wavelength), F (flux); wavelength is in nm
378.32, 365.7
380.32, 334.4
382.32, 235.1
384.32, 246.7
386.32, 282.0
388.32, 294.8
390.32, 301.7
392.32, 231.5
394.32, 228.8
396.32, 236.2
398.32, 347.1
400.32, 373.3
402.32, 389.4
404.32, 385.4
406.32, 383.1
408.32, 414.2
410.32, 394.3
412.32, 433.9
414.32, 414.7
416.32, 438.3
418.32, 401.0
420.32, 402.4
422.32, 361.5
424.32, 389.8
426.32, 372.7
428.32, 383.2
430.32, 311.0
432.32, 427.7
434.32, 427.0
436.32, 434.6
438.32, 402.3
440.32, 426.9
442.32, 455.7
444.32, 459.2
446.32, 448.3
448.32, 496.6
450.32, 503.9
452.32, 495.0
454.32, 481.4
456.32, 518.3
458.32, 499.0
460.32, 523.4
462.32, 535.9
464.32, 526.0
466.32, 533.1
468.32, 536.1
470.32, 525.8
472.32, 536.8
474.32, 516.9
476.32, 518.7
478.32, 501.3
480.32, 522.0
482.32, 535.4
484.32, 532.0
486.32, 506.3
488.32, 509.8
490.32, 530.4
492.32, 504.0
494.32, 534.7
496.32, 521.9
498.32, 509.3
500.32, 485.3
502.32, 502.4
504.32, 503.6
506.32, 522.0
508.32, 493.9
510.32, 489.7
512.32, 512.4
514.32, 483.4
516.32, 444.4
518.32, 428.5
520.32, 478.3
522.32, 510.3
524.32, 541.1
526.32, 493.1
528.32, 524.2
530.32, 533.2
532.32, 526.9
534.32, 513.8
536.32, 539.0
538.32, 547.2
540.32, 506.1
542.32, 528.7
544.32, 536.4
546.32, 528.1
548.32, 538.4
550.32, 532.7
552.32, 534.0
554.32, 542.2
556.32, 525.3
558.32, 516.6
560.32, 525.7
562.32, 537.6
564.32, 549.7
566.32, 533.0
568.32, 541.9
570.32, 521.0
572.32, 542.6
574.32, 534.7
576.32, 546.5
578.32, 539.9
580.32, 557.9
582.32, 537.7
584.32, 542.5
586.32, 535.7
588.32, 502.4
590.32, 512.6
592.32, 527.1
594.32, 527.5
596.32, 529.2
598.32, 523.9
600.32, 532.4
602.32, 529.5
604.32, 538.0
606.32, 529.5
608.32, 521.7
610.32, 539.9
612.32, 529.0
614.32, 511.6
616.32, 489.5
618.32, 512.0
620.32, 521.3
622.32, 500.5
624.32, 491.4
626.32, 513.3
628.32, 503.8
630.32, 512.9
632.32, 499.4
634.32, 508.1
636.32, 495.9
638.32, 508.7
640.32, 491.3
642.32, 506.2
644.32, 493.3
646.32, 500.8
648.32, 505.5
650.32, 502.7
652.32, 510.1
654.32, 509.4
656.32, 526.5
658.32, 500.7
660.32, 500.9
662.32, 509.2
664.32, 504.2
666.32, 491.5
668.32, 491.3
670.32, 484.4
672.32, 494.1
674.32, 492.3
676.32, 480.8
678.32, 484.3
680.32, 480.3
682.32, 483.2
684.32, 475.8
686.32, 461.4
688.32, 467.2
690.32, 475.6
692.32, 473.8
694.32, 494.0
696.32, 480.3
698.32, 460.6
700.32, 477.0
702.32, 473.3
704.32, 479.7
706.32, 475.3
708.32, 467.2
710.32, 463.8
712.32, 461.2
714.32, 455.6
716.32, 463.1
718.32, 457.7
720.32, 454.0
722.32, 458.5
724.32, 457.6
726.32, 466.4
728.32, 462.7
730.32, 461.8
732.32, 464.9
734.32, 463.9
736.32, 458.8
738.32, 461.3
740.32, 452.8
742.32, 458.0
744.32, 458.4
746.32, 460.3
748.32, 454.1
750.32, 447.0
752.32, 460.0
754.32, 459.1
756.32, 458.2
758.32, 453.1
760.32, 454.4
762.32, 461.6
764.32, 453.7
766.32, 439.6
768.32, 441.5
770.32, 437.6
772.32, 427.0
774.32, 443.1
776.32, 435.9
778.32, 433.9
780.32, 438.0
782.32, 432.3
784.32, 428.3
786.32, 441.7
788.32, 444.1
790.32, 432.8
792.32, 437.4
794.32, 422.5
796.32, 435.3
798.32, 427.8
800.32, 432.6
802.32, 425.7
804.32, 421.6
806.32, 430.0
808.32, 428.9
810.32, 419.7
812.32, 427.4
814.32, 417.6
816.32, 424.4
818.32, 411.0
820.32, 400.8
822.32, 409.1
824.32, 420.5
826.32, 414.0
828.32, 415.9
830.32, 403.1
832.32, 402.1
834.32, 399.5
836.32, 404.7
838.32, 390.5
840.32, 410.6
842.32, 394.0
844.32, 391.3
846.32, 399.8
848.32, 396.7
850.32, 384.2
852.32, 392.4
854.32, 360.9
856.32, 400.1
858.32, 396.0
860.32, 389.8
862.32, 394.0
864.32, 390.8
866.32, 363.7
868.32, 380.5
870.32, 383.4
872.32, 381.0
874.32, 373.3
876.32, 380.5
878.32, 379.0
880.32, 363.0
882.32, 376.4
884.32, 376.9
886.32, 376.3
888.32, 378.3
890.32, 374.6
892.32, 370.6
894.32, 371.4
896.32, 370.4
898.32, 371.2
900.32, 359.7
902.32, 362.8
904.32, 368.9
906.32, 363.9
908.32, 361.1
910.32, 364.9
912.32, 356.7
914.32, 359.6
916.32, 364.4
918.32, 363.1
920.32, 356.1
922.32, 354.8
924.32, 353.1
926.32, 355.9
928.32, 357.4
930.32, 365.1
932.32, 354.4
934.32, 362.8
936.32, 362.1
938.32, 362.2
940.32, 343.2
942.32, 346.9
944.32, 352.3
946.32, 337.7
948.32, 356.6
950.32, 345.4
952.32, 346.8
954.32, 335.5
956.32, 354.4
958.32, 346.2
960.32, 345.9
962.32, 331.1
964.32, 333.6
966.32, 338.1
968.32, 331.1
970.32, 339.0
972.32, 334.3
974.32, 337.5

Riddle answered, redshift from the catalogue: 0.00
